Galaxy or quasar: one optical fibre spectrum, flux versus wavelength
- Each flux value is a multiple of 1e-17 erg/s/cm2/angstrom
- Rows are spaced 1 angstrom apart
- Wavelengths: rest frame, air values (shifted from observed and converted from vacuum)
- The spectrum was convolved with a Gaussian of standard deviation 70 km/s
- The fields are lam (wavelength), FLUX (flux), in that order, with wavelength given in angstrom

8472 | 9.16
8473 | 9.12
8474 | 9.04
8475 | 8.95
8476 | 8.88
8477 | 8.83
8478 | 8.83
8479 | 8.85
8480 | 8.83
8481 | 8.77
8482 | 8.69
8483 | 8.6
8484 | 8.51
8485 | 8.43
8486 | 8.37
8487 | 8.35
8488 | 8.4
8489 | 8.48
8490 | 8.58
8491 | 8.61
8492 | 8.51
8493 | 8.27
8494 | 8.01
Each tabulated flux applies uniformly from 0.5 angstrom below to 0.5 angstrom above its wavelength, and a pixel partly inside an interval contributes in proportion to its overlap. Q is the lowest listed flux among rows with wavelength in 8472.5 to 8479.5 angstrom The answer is 8.83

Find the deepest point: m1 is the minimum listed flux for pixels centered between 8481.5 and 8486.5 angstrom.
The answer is 8.37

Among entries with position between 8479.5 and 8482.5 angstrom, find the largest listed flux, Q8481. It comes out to 8.83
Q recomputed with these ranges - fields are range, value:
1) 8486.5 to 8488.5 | 8.35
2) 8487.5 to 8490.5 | 8.4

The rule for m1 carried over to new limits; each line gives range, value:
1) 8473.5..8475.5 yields 8.95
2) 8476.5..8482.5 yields 8.69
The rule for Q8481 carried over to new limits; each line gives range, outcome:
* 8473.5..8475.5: 9.04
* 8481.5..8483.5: 8.69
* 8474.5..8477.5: 8.95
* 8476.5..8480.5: 8.85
